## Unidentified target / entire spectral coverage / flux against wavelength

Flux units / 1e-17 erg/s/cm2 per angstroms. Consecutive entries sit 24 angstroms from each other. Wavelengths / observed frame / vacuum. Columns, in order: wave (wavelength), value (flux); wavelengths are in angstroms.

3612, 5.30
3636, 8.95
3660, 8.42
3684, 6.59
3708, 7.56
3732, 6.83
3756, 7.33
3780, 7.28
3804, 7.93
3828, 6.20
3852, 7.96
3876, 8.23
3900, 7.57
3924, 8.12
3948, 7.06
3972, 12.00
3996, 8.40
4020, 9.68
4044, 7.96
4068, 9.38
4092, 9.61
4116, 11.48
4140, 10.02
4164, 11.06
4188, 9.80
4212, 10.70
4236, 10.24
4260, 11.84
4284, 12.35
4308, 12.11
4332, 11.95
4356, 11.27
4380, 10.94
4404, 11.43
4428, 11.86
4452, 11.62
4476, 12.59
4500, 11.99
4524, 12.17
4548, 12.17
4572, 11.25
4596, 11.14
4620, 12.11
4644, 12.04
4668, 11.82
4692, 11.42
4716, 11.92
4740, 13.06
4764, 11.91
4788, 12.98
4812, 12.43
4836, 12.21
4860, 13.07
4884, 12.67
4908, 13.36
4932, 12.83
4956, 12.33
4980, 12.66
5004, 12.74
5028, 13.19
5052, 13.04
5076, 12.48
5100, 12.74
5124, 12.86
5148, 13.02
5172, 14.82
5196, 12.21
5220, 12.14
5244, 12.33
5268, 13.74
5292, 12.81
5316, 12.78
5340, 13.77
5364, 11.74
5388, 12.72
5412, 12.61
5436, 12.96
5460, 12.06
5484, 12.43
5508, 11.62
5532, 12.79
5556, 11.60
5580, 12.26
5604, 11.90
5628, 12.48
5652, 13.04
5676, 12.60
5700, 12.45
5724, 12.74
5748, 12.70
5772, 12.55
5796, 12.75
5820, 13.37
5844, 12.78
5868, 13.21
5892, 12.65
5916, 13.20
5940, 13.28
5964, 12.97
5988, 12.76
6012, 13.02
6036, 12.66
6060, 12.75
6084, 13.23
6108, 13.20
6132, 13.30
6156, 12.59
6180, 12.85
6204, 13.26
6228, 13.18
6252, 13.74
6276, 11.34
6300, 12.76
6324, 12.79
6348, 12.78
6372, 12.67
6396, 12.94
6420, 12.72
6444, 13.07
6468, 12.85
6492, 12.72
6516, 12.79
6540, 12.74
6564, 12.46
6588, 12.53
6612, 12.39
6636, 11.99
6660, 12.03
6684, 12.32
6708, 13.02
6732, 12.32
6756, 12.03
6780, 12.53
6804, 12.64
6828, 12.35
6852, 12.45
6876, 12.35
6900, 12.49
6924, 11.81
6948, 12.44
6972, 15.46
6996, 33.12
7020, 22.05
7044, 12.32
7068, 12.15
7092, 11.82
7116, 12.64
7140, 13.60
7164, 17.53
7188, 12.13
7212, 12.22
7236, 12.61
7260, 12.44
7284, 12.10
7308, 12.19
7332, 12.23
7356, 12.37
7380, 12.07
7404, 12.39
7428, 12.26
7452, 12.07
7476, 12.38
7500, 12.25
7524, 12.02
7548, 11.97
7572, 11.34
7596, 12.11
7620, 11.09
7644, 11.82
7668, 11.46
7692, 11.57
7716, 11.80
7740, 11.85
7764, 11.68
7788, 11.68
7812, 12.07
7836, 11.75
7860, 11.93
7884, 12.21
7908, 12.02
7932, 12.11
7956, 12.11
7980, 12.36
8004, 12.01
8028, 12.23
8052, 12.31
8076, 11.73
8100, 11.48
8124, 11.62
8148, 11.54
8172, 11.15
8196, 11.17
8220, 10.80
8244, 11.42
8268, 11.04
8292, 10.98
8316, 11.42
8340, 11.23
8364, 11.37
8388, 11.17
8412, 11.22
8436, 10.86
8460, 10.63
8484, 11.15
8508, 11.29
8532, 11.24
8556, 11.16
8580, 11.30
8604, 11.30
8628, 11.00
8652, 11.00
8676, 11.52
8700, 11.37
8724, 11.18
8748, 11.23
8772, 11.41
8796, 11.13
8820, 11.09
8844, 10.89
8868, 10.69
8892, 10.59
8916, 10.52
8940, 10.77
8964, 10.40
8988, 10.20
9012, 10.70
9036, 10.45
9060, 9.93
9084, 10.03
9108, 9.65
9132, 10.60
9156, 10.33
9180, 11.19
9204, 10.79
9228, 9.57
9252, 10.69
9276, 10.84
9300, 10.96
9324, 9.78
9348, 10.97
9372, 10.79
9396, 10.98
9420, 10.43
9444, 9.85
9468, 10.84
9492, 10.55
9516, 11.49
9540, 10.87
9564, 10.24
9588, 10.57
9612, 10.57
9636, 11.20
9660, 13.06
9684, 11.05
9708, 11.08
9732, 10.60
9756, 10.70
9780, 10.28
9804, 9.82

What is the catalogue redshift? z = 0.06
